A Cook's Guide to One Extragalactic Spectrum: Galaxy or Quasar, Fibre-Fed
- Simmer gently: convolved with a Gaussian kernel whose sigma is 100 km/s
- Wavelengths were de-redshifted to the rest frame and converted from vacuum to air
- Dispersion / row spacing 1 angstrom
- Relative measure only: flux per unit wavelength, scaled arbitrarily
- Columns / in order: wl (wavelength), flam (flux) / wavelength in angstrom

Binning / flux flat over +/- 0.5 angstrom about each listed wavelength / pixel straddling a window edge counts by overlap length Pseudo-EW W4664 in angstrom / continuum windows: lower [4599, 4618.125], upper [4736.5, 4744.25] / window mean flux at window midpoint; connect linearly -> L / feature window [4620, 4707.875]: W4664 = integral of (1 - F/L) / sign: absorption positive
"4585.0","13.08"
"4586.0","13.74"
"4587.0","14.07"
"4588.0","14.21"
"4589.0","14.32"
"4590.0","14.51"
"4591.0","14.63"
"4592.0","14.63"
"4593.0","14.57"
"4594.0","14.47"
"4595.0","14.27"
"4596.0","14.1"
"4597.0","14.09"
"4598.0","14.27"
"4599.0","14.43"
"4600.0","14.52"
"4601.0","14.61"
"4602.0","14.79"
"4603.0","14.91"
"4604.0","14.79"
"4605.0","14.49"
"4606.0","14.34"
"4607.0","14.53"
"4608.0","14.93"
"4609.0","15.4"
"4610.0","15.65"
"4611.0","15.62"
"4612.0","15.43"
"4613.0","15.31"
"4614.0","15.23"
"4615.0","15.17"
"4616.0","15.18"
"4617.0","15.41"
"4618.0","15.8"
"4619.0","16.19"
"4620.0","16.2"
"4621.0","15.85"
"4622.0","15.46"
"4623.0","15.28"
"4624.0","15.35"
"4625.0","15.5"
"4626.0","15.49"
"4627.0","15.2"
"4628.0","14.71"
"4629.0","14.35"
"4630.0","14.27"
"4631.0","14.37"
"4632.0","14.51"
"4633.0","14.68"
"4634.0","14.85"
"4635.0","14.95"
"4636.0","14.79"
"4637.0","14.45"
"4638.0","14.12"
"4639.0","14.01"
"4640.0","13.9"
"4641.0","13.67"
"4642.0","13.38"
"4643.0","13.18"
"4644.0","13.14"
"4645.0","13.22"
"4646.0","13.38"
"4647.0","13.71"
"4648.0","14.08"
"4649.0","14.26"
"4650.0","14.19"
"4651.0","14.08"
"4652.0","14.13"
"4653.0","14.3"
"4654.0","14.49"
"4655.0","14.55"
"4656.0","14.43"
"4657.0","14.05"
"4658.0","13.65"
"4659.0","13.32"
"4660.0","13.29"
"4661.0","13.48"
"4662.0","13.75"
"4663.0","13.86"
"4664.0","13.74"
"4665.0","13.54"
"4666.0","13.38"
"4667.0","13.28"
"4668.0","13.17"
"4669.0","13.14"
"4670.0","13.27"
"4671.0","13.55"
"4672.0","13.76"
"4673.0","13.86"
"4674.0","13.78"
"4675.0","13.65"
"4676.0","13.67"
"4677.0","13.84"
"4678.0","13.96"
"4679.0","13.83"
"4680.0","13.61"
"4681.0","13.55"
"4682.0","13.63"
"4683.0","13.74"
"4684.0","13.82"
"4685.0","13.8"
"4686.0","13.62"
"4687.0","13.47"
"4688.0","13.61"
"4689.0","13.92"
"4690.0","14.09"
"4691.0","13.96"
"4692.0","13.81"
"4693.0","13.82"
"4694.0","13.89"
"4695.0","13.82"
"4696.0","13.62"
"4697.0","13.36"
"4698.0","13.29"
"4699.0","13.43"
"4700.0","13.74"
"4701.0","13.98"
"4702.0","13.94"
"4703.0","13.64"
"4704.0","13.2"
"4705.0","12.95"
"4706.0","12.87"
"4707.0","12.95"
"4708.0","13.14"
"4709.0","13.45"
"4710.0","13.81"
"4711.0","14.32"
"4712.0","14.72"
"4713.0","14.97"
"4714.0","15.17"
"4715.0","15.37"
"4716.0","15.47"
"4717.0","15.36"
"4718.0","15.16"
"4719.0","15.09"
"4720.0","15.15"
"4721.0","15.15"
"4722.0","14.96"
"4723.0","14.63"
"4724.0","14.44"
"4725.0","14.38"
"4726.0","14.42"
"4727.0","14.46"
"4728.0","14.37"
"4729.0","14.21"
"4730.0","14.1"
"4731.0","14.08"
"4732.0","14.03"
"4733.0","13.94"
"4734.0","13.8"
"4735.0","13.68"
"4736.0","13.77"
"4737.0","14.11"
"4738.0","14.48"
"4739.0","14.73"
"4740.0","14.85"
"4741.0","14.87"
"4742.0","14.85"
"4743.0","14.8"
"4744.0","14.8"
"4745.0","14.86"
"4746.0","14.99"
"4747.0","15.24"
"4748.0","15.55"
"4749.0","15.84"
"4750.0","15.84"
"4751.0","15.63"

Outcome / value 5.56 angstrom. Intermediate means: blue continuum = 15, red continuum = 14.7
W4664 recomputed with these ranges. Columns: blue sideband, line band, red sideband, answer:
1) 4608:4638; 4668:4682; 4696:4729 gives 0.94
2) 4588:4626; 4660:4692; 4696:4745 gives 1.95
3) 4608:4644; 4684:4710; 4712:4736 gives 1.96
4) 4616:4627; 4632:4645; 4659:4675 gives 0.67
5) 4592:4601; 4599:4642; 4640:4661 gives -2.46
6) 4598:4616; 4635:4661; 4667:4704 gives 0.64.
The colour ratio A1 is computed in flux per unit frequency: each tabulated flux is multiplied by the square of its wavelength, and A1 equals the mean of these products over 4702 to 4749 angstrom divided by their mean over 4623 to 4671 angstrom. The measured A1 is 1.06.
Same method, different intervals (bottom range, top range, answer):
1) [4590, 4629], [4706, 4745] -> 1.01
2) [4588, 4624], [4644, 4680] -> 0.94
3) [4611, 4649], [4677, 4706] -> 0.95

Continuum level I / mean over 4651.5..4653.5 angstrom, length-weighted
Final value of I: 14.2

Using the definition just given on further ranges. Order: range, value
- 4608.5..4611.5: 15.6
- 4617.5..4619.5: 16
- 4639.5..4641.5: 13.8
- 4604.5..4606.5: 14.4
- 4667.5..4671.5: 13.3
